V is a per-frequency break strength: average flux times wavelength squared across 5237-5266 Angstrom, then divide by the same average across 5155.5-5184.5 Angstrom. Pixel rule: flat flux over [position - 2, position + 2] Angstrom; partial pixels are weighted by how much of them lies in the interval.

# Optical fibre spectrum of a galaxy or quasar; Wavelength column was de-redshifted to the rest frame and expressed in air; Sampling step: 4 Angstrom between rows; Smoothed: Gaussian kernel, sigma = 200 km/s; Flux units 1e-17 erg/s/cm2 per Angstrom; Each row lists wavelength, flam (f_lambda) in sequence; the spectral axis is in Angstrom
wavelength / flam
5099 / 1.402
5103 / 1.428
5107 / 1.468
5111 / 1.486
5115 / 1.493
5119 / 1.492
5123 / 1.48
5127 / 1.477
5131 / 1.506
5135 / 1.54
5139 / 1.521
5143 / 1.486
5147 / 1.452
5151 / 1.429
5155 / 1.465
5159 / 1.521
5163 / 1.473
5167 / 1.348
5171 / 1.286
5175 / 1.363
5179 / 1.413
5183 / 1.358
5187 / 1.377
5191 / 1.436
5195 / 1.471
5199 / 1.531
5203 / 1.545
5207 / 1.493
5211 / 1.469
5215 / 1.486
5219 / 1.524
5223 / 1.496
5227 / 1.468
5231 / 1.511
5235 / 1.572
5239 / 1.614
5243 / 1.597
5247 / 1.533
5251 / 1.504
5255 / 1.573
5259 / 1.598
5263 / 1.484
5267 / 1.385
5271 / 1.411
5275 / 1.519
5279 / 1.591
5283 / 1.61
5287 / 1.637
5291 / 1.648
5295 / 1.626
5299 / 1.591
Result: 1.1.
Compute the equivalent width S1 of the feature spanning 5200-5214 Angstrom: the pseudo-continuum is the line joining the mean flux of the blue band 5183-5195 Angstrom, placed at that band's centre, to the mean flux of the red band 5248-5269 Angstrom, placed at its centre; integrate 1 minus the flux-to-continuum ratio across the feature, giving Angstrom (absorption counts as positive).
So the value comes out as -0.7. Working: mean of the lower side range 1.41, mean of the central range 1.5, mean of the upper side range 1.51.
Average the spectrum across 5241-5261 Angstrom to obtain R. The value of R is 1.56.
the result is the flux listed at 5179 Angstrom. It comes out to 1.413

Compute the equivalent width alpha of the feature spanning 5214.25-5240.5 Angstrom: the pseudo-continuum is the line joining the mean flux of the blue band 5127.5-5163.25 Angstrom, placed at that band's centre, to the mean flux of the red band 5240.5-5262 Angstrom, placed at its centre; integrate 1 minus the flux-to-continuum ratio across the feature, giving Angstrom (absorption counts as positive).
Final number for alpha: 0.3 Angstrom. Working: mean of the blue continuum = 1.49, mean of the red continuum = 1.56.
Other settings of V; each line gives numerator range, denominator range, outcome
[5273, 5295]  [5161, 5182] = 1.22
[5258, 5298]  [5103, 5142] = 1.10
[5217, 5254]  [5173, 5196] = 1.12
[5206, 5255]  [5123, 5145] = 1.05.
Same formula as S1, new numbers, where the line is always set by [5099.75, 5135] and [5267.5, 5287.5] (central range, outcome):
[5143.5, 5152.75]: 0.3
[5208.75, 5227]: 0.3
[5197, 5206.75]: -0.1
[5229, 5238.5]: -0.2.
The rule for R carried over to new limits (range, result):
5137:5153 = 1.47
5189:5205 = 1.5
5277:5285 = 1.6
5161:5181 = 1.38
